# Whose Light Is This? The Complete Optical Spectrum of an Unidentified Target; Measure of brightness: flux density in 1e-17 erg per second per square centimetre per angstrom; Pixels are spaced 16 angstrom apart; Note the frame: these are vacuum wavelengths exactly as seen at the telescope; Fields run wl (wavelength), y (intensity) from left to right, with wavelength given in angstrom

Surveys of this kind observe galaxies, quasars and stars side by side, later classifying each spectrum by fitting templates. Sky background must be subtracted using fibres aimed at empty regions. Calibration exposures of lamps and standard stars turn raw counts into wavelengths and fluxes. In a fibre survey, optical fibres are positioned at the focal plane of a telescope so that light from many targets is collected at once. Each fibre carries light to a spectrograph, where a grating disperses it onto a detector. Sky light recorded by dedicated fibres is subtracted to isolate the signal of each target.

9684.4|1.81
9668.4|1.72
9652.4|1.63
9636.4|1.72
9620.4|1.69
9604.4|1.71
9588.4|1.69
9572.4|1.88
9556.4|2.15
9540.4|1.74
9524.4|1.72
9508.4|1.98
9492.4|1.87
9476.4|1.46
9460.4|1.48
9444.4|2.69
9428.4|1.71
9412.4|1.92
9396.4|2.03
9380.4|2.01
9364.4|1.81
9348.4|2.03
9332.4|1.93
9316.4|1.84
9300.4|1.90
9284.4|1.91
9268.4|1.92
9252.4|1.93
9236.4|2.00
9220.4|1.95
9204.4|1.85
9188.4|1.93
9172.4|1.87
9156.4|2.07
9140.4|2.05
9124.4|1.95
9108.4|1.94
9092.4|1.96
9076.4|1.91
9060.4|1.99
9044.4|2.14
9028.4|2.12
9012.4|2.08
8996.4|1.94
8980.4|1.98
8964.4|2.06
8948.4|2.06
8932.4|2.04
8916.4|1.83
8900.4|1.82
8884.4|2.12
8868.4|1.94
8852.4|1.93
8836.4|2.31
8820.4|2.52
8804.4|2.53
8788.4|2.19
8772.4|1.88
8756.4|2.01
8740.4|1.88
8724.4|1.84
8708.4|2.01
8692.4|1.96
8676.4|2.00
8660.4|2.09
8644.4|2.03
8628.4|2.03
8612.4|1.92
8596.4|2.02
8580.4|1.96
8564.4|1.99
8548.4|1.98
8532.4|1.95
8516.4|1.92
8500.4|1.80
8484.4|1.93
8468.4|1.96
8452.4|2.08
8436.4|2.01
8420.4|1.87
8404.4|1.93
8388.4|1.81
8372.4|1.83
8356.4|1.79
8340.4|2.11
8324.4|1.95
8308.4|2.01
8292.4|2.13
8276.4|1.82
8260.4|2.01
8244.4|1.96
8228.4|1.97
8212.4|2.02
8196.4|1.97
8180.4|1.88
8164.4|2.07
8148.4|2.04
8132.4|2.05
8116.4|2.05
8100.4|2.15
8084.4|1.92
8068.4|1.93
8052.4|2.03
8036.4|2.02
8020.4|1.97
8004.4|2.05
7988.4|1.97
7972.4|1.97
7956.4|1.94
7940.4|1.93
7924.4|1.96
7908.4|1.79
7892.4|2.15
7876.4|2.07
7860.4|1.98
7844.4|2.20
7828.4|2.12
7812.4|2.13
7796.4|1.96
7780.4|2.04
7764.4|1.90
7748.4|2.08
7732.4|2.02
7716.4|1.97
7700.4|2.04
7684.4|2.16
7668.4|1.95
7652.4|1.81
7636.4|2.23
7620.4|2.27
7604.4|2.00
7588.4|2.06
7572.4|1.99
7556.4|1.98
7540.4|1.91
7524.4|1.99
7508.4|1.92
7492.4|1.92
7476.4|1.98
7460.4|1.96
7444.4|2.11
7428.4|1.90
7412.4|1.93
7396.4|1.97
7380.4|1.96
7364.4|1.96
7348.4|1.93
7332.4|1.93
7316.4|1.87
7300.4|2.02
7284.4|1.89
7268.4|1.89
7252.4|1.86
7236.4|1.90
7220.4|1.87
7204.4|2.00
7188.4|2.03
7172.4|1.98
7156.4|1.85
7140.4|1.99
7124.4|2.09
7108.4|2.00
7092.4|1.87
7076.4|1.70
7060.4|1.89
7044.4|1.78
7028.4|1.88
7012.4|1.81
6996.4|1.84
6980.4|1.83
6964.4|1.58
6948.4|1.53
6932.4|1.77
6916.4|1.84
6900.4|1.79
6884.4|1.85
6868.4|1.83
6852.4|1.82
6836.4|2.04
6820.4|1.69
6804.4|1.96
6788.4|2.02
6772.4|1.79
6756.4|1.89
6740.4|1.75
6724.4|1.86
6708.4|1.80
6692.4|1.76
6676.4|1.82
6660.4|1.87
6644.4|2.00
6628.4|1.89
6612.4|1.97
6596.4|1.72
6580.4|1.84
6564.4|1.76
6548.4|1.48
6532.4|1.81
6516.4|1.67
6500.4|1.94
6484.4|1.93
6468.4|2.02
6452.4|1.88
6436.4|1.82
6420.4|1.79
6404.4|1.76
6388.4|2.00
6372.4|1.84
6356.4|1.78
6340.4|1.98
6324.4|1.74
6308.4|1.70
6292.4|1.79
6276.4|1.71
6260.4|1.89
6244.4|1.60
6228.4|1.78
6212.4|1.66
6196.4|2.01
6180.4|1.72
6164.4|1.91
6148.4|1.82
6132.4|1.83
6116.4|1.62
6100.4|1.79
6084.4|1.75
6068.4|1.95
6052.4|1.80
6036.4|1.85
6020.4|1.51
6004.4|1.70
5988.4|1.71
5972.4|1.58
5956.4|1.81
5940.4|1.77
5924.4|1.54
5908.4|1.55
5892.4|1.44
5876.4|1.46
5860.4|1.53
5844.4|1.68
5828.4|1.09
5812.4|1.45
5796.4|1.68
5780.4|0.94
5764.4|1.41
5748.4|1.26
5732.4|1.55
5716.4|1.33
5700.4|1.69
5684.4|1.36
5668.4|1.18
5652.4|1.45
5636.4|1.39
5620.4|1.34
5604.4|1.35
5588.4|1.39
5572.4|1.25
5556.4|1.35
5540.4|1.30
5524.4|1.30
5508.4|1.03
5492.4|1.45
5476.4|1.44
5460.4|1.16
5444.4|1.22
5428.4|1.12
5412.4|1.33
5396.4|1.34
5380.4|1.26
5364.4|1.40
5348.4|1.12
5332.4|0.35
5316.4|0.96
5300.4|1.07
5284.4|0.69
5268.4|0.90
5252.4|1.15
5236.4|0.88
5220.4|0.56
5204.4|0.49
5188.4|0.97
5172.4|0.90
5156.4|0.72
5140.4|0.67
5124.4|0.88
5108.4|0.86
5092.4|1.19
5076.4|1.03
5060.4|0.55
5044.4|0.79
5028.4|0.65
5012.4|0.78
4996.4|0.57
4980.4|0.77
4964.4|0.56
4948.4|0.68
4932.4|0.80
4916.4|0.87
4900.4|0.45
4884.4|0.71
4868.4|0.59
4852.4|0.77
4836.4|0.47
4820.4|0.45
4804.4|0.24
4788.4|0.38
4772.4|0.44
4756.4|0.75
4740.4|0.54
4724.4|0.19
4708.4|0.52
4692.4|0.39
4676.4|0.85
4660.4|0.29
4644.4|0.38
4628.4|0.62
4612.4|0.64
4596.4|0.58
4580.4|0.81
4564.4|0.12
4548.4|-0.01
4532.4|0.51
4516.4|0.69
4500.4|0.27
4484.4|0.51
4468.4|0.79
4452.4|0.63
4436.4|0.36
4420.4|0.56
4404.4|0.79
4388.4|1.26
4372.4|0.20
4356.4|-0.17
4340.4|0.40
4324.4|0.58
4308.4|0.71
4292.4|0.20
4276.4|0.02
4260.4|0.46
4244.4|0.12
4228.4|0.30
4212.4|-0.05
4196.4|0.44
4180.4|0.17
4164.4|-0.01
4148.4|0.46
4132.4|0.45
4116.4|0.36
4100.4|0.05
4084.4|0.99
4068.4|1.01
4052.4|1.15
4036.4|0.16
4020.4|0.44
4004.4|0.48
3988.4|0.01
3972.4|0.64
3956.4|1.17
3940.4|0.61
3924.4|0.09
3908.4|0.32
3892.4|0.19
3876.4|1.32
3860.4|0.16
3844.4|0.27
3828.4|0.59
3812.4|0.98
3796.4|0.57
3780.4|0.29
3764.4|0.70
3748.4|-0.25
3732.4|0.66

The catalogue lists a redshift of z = 0.34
